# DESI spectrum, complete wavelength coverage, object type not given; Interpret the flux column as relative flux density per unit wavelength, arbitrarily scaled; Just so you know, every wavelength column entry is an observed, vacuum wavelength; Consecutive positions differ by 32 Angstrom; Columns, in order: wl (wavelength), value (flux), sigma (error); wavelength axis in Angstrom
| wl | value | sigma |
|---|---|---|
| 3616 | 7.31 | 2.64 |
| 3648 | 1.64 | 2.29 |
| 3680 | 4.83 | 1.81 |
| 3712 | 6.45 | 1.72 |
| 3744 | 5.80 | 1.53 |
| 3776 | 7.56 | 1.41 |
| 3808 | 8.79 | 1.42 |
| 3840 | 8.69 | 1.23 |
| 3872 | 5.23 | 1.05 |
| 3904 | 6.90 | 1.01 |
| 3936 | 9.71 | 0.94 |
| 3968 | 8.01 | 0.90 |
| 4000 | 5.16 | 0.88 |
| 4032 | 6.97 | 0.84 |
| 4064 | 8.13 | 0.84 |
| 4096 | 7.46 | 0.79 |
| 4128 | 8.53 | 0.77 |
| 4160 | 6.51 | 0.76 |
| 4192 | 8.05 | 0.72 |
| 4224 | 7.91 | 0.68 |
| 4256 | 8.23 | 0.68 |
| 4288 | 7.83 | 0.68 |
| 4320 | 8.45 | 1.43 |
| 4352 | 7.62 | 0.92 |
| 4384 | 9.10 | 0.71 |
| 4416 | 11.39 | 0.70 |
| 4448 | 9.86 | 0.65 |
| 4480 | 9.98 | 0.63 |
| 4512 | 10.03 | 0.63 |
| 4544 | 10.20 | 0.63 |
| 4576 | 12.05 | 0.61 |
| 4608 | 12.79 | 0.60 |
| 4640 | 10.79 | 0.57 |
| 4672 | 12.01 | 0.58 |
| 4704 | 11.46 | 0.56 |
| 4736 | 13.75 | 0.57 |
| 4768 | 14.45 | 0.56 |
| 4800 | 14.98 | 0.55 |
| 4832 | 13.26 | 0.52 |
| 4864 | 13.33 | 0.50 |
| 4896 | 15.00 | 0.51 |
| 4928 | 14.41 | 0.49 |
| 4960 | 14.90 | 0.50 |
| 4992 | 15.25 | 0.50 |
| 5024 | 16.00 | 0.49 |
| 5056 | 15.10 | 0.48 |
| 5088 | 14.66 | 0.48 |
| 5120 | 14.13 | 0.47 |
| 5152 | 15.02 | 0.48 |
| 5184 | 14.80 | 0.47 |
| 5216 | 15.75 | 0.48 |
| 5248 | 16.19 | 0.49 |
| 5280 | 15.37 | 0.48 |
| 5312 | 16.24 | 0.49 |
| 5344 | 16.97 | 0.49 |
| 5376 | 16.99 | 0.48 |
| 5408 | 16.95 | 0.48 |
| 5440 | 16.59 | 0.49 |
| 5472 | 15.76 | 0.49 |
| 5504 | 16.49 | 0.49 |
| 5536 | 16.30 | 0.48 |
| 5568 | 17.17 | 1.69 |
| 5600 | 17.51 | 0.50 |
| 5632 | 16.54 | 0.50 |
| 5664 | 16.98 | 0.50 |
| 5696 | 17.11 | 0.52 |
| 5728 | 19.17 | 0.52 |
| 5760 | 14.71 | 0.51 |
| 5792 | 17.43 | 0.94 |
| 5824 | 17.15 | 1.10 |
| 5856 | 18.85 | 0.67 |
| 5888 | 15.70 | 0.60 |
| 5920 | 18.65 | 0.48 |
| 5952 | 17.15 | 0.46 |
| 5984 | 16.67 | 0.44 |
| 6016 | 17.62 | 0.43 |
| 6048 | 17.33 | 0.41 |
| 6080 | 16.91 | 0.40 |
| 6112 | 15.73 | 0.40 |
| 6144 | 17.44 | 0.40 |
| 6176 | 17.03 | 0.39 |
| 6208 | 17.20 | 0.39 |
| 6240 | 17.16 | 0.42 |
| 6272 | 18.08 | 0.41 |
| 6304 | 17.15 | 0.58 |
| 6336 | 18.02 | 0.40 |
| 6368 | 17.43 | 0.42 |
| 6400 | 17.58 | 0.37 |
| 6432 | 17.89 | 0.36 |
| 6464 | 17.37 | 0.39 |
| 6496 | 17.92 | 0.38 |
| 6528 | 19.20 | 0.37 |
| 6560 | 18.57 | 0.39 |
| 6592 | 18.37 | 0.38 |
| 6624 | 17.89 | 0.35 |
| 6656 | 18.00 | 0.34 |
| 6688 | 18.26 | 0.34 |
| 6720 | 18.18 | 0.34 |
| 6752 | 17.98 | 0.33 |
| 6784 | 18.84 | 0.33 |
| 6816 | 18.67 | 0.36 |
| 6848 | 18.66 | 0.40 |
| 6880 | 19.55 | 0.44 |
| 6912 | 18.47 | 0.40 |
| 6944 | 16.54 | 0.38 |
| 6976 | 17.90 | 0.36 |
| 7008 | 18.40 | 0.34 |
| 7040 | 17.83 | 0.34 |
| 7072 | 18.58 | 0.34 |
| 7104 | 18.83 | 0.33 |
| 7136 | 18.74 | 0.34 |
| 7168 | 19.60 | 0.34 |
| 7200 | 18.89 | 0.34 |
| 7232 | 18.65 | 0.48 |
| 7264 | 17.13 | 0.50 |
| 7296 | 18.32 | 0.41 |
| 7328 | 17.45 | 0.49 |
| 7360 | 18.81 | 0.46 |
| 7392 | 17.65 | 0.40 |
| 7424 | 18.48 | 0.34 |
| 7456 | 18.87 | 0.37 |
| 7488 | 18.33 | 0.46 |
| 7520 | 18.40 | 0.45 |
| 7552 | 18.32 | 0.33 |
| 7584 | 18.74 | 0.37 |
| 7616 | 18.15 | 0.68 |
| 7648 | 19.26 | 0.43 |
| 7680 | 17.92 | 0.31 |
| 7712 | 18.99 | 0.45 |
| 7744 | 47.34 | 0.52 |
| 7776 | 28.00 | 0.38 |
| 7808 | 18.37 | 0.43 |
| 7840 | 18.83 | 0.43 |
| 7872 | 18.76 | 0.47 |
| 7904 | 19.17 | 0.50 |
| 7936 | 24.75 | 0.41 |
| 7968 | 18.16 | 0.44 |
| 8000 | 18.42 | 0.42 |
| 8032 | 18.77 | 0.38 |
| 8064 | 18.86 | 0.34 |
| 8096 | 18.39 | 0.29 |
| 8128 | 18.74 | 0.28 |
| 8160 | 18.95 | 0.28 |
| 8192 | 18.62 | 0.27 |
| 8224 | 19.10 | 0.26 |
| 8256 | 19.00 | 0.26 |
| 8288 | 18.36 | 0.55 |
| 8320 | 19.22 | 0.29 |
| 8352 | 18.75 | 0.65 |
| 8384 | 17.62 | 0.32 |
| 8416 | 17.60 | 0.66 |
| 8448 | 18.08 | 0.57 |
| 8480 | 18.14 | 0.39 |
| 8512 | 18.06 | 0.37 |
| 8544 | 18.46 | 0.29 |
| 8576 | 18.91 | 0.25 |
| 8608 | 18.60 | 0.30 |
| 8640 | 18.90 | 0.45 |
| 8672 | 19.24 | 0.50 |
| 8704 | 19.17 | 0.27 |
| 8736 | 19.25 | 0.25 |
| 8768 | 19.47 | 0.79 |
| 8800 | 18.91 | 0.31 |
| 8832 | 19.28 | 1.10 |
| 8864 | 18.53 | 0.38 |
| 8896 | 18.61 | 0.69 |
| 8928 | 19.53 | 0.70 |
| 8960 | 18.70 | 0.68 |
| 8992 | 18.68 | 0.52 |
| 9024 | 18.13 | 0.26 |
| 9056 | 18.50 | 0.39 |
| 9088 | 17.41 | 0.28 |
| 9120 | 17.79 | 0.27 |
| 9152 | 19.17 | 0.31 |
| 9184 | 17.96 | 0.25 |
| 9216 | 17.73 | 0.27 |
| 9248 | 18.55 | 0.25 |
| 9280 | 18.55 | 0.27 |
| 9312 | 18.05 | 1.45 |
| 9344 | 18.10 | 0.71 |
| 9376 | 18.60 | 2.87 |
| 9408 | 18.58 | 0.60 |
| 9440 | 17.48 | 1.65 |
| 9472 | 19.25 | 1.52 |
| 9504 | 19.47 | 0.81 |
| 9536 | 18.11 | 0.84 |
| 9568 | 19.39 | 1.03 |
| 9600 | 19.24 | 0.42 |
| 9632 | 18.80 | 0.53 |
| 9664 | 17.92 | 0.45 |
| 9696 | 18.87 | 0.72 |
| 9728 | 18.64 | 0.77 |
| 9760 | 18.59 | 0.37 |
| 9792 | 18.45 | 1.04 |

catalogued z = 0.18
